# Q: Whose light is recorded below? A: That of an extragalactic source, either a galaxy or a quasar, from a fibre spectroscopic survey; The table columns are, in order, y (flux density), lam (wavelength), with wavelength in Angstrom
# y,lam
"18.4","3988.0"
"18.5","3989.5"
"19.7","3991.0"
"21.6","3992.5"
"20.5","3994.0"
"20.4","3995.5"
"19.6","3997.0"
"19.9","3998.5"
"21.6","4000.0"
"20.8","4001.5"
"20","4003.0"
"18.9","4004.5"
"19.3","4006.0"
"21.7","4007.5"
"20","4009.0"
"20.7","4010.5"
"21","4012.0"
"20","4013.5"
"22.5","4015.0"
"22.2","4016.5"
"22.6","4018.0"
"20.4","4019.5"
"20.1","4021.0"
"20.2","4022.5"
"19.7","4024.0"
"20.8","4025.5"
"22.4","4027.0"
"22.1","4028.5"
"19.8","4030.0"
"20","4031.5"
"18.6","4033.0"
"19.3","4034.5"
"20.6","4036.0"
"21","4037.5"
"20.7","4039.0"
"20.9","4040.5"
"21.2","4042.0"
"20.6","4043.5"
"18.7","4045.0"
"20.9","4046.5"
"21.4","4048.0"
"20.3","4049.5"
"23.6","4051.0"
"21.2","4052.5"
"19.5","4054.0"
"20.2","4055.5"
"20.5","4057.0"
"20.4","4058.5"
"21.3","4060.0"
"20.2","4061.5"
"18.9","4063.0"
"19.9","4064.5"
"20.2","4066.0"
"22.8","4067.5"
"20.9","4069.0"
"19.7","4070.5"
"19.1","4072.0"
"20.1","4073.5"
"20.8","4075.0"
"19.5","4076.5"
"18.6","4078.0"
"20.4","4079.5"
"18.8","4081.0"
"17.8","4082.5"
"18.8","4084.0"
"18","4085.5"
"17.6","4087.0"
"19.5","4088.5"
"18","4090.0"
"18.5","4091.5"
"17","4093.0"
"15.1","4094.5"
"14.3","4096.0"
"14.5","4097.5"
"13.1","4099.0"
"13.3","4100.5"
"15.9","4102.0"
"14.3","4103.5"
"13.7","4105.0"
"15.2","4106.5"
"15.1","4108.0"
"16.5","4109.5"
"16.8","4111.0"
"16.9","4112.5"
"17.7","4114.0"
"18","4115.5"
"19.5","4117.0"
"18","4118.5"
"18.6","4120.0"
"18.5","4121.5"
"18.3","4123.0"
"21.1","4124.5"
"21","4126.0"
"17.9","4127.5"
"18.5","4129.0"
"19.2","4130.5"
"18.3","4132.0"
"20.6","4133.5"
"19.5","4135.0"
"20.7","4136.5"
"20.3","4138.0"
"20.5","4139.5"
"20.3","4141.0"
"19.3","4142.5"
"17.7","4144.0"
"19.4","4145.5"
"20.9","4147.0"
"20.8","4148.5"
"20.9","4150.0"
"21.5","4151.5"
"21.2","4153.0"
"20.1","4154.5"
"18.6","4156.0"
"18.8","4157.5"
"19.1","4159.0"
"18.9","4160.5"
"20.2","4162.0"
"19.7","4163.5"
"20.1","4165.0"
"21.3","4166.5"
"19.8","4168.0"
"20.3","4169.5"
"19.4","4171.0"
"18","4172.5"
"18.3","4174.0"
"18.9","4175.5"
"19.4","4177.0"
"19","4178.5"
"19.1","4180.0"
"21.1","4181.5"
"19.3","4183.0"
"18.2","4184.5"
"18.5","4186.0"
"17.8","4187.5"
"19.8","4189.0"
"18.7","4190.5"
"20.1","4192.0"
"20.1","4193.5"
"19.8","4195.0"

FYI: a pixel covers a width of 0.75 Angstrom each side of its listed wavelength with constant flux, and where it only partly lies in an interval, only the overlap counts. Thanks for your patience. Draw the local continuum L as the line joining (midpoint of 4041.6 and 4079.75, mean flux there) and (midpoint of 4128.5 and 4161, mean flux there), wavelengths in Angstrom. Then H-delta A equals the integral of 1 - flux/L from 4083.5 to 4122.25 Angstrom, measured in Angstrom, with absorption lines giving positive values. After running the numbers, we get 6.7 Angstrom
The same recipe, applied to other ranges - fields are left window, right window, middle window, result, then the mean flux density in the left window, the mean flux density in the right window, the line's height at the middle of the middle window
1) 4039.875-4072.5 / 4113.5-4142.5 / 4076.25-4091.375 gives 1.07 Angstrom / 20.6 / 19.3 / 20.1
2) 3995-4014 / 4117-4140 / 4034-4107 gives 3.34 Angstrom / 20.3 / 19.4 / 19.8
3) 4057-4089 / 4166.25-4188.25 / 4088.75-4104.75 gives 3.36 Angstrom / 19.7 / 19.2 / 19.6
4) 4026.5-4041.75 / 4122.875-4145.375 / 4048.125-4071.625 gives -0.40 Angstrom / 20.5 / 19.6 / 20.3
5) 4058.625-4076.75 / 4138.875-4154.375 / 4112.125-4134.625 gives 1.57 Angstrom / 20.3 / 20.2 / 20.3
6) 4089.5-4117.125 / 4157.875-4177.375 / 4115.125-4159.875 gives -4.55 Angstrom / 15.9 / 19.5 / 17.8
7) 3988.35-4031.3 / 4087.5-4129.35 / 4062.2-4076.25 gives -1.41 Angstrom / 20.6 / 16.9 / 18.4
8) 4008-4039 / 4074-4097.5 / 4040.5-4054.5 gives -0.82 Angstrom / 20.7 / 18.1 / 19.7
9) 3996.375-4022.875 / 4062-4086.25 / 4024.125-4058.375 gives -0.80 Angstrom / 20.7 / 19.6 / 20.2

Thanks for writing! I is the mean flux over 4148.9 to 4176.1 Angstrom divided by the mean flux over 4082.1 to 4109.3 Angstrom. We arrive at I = 1.23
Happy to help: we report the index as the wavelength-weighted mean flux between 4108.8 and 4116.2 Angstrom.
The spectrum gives 17.2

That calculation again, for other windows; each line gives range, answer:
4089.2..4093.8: 17.8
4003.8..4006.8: 19.1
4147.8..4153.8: 21.1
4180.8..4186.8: 19.2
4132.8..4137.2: 20.3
